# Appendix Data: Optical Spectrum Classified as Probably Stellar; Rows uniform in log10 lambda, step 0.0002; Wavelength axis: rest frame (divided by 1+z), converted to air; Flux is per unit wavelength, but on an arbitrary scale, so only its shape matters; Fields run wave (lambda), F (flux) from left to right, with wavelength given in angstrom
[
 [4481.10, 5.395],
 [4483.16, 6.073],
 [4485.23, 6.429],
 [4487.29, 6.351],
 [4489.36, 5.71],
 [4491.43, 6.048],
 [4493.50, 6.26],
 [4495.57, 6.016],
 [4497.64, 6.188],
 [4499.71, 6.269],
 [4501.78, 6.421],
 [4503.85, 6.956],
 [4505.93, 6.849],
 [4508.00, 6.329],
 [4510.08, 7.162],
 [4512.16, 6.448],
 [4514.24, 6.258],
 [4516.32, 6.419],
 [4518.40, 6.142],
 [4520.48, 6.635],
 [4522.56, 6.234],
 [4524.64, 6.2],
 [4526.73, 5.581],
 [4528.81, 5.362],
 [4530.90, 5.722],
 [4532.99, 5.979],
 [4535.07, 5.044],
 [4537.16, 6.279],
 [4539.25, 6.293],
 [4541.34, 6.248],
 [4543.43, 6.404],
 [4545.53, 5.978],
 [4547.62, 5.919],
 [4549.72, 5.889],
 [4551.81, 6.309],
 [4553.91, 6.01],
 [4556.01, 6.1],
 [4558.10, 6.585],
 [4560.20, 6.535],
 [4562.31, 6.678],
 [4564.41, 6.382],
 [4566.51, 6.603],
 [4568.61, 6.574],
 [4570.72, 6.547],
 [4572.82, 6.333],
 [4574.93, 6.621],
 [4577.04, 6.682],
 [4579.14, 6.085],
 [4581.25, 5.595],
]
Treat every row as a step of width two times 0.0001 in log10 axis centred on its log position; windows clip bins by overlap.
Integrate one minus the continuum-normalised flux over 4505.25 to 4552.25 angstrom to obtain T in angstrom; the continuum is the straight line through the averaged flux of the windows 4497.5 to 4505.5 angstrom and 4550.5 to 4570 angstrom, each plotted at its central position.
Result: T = 2.3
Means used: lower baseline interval 6.52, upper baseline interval 6.41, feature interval 6.15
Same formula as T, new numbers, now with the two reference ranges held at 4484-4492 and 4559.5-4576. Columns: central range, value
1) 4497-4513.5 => -1.0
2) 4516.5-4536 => 1.3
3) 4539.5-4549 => 0.4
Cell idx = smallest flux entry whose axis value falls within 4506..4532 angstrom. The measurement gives 5.362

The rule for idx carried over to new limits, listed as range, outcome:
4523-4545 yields 5.044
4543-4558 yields 5.889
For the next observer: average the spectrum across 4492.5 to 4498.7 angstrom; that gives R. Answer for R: 6.16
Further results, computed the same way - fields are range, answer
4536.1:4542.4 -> 6.27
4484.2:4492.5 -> 6.13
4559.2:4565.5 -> 6.53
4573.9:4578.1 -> 6.66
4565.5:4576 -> 6.53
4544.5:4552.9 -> 6.02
